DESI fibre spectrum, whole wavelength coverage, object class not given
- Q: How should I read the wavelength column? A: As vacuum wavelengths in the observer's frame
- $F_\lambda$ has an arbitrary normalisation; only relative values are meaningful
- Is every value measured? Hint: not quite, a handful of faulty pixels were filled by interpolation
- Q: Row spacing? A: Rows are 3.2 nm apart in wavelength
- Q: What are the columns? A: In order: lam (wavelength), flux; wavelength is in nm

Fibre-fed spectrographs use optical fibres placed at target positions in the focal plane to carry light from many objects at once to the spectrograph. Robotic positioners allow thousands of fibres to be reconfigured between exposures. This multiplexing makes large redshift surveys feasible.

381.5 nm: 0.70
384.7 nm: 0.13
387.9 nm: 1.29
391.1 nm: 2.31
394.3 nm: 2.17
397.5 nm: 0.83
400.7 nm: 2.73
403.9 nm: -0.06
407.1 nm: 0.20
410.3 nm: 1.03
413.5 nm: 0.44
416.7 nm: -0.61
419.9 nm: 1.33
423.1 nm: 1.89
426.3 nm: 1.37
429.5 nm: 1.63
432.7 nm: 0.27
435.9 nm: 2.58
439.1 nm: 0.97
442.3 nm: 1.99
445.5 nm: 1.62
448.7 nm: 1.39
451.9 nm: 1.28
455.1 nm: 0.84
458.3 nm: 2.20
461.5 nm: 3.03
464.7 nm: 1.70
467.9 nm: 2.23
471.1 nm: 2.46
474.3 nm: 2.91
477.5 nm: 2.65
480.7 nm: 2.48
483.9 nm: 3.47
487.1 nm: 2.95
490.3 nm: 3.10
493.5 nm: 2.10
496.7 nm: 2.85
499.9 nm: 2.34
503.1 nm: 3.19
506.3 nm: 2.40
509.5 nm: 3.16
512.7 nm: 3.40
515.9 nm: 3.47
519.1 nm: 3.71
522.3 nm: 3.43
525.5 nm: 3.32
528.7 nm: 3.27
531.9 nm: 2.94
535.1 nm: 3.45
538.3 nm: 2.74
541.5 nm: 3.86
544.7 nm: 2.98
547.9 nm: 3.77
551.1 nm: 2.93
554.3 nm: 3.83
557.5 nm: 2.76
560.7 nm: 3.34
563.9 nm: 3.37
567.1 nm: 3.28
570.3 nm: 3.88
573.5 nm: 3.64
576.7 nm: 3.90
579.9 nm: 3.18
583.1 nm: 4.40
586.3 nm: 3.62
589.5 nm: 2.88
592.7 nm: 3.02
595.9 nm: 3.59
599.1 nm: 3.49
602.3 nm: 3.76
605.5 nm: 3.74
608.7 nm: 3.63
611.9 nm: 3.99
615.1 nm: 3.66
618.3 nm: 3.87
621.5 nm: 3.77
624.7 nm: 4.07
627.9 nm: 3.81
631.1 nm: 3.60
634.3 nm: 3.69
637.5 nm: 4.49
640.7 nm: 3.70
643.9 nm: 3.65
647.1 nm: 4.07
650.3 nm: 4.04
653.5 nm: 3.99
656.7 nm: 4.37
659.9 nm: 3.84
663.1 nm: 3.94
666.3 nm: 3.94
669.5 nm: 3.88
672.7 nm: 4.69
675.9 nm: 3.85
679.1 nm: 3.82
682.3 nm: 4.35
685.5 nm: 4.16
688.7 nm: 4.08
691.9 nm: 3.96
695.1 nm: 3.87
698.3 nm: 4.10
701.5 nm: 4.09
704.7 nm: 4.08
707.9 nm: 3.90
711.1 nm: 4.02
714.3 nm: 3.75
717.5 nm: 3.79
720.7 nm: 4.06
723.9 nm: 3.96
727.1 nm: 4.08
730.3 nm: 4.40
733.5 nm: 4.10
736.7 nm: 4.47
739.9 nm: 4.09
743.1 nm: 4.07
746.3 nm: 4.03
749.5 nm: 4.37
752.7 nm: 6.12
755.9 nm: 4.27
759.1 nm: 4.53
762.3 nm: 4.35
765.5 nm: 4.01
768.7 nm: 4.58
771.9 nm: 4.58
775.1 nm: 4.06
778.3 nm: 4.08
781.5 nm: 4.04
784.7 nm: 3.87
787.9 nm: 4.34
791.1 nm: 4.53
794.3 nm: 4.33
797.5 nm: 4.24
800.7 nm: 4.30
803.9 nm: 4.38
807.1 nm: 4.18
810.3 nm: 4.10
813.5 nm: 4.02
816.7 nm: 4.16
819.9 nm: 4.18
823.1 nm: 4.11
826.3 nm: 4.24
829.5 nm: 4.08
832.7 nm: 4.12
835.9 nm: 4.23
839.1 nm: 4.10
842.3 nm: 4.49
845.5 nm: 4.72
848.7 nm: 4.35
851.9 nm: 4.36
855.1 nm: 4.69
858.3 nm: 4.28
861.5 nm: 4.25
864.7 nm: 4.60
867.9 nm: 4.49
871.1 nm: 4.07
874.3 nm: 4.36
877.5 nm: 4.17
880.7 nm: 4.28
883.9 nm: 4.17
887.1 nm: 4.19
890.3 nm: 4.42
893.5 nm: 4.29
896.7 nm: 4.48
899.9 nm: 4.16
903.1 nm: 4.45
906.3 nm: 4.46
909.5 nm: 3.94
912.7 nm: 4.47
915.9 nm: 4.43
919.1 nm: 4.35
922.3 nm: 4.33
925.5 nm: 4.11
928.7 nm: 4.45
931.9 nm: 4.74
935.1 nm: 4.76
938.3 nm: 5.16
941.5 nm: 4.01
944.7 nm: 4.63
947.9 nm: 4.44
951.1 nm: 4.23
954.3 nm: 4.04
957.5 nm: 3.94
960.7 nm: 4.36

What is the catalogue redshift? 0.14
